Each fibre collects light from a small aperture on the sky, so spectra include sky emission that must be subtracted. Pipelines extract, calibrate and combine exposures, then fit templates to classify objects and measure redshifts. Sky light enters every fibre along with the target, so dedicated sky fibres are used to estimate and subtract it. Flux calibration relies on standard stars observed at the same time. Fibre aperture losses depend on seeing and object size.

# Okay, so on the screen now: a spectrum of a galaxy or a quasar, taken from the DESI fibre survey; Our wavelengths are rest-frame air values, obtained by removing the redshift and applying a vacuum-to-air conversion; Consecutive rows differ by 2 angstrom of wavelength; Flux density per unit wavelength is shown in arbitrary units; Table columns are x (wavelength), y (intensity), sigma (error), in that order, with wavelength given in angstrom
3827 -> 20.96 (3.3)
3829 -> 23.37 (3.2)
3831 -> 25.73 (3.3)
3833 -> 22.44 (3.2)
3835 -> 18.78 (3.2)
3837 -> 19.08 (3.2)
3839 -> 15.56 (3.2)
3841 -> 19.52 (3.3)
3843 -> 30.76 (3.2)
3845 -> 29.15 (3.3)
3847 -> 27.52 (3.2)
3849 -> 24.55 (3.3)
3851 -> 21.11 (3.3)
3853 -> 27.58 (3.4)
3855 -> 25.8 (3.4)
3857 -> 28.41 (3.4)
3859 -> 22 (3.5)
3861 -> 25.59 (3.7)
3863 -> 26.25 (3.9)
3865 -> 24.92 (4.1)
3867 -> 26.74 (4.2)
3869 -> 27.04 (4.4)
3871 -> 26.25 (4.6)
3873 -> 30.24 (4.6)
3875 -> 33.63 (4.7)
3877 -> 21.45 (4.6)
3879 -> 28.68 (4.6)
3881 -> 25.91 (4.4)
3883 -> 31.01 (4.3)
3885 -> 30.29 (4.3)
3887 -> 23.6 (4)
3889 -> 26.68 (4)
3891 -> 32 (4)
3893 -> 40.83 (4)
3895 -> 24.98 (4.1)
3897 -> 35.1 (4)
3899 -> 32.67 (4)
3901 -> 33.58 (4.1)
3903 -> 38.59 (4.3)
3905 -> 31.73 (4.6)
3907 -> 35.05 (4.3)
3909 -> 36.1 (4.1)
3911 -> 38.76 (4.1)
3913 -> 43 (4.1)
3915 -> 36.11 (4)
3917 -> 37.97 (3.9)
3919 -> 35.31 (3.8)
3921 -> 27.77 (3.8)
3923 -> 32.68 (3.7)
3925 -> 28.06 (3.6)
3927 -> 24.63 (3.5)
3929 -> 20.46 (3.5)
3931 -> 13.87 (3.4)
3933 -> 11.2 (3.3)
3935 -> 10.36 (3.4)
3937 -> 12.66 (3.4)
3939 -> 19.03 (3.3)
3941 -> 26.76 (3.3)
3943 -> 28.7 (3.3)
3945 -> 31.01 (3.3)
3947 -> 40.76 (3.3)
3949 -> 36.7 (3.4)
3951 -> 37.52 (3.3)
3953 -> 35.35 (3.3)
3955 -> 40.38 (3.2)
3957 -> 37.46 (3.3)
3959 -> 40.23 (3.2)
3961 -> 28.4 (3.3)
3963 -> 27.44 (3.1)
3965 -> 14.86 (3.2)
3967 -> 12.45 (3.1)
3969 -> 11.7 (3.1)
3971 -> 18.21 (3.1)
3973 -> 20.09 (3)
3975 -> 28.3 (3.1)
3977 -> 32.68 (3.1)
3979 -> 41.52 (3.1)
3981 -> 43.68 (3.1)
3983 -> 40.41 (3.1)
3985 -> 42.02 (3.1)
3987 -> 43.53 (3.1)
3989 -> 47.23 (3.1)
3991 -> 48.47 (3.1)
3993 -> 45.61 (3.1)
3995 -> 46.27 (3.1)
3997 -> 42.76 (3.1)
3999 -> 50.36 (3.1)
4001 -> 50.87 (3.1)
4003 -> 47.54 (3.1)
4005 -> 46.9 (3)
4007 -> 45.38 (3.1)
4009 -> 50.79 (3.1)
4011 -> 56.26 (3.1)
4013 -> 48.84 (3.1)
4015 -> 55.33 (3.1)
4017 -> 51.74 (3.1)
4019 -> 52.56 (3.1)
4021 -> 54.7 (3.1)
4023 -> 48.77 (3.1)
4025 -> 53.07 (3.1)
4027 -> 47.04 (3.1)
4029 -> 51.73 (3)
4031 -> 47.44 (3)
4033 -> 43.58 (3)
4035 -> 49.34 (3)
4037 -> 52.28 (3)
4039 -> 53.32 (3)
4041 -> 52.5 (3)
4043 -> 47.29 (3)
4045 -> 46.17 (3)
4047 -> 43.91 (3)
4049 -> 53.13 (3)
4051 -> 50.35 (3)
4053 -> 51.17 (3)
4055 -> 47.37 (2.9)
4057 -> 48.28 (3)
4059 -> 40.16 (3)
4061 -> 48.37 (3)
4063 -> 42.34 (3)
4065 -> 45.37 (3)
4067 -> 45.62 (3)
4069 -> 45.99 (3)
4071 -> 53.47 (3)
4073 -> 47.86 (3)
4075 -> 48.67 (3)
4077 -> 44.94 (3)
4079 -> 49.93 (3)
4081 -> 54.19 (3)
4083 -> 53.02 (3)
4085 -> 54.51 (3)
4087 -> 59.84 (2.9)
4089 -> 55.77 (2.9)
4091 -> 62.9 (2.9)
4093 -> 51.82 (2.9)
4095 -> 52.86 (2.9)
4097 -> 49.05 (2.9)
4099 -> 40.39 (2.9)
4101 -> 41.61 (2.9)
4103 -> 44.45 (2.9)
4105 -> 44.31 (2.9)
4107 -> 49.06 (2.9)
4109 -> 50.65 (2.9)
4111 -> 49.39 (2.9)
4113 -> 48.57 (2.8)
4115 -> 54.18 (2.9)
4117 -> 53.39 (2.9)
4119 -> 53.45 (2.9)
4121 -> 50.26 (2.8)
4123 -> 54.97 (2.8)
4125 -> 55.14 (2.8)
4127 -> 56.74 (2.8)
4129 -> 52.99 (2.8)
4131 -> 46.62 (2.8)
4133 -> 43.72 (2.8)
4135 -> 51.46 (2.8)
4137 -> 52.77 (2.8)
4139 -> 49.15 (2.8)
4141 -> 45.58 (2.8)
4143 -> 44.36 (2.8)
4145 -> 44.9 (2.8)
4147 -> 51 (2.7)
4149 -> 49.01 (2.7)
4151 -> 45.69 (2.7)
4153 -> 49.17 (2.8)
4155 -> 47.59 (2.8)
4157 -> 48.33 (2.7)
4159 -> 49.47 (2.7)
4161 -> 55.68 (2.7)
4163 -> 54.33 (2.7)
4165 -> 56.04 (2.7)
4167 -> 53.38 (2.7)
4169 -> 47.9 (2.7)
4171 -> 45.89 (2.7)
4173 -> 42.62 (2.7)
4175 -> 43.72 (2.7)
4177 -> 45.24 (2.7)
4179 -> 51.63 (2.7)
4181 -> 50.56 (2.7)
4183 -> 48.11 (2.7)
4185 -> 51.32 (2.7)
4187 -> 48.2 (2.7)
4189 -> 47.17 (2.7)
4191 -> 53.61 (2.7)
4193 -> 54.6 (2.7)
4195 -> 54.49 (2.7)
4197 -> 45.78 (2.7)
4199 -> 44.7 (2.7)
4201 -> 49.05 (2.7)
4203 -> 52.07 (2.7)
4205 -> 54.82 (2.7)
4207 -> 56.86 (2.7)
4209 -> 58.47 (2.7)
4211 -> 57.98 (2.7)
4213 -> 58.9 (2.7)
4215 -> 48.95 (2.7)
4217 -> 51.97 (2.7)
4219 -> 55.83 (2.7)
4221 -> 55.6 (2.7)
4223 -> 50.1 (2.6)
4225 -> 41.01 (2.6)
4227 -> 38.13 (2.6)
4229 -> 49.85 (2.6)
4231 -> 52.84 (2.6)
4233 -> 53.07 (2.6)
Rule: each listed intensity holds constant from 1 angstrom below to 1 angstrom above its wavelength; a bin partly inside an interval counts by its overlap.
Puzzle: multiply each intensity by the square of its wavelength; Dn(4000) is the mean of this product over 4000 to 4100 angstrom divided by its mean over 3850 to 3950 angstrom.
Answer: 1.9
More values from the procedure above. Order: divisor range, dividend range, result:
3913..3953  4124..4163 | 2.00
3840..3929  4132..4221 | 1.96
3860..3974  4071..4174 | 1.95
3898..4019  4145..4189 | 1.55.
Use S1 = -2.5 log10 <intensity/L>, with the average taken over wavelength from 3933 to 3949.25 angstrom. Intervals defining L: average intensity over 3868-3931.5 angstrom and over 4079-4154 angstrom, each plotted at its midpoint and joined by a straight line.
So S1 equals 0.39 mag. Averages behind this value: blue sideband 30.9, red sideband 50.5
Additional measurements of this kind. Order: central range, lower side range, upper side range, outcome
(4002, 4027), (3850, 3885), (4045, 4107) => -0.196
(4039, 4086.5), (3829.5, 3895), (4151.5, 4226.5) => -0.180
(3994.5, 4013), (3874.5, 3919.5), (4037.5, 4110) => -0.142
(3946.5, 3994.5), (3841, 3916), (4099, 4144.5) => 0.098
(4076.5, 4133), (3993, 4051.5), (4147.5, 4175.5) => -0.037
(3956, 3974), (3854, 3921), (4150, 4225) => 0.461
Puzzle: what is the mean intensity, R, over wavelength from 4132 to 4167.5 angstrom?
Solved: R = 49.5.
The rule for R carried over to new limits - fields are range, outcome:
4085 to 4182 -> 50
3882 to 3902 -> 31.1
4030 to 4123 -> 49.5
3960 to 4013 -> 38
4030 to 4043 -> 49.6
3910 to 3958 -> 29.4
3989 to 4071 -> 48.8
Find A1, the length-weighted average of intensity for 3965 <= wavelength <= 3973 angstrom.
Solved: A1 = 15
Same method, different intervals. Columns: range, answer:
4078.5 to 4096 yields 55.1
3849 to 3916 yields 30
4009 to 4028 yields 52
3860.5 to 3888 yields 27.3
